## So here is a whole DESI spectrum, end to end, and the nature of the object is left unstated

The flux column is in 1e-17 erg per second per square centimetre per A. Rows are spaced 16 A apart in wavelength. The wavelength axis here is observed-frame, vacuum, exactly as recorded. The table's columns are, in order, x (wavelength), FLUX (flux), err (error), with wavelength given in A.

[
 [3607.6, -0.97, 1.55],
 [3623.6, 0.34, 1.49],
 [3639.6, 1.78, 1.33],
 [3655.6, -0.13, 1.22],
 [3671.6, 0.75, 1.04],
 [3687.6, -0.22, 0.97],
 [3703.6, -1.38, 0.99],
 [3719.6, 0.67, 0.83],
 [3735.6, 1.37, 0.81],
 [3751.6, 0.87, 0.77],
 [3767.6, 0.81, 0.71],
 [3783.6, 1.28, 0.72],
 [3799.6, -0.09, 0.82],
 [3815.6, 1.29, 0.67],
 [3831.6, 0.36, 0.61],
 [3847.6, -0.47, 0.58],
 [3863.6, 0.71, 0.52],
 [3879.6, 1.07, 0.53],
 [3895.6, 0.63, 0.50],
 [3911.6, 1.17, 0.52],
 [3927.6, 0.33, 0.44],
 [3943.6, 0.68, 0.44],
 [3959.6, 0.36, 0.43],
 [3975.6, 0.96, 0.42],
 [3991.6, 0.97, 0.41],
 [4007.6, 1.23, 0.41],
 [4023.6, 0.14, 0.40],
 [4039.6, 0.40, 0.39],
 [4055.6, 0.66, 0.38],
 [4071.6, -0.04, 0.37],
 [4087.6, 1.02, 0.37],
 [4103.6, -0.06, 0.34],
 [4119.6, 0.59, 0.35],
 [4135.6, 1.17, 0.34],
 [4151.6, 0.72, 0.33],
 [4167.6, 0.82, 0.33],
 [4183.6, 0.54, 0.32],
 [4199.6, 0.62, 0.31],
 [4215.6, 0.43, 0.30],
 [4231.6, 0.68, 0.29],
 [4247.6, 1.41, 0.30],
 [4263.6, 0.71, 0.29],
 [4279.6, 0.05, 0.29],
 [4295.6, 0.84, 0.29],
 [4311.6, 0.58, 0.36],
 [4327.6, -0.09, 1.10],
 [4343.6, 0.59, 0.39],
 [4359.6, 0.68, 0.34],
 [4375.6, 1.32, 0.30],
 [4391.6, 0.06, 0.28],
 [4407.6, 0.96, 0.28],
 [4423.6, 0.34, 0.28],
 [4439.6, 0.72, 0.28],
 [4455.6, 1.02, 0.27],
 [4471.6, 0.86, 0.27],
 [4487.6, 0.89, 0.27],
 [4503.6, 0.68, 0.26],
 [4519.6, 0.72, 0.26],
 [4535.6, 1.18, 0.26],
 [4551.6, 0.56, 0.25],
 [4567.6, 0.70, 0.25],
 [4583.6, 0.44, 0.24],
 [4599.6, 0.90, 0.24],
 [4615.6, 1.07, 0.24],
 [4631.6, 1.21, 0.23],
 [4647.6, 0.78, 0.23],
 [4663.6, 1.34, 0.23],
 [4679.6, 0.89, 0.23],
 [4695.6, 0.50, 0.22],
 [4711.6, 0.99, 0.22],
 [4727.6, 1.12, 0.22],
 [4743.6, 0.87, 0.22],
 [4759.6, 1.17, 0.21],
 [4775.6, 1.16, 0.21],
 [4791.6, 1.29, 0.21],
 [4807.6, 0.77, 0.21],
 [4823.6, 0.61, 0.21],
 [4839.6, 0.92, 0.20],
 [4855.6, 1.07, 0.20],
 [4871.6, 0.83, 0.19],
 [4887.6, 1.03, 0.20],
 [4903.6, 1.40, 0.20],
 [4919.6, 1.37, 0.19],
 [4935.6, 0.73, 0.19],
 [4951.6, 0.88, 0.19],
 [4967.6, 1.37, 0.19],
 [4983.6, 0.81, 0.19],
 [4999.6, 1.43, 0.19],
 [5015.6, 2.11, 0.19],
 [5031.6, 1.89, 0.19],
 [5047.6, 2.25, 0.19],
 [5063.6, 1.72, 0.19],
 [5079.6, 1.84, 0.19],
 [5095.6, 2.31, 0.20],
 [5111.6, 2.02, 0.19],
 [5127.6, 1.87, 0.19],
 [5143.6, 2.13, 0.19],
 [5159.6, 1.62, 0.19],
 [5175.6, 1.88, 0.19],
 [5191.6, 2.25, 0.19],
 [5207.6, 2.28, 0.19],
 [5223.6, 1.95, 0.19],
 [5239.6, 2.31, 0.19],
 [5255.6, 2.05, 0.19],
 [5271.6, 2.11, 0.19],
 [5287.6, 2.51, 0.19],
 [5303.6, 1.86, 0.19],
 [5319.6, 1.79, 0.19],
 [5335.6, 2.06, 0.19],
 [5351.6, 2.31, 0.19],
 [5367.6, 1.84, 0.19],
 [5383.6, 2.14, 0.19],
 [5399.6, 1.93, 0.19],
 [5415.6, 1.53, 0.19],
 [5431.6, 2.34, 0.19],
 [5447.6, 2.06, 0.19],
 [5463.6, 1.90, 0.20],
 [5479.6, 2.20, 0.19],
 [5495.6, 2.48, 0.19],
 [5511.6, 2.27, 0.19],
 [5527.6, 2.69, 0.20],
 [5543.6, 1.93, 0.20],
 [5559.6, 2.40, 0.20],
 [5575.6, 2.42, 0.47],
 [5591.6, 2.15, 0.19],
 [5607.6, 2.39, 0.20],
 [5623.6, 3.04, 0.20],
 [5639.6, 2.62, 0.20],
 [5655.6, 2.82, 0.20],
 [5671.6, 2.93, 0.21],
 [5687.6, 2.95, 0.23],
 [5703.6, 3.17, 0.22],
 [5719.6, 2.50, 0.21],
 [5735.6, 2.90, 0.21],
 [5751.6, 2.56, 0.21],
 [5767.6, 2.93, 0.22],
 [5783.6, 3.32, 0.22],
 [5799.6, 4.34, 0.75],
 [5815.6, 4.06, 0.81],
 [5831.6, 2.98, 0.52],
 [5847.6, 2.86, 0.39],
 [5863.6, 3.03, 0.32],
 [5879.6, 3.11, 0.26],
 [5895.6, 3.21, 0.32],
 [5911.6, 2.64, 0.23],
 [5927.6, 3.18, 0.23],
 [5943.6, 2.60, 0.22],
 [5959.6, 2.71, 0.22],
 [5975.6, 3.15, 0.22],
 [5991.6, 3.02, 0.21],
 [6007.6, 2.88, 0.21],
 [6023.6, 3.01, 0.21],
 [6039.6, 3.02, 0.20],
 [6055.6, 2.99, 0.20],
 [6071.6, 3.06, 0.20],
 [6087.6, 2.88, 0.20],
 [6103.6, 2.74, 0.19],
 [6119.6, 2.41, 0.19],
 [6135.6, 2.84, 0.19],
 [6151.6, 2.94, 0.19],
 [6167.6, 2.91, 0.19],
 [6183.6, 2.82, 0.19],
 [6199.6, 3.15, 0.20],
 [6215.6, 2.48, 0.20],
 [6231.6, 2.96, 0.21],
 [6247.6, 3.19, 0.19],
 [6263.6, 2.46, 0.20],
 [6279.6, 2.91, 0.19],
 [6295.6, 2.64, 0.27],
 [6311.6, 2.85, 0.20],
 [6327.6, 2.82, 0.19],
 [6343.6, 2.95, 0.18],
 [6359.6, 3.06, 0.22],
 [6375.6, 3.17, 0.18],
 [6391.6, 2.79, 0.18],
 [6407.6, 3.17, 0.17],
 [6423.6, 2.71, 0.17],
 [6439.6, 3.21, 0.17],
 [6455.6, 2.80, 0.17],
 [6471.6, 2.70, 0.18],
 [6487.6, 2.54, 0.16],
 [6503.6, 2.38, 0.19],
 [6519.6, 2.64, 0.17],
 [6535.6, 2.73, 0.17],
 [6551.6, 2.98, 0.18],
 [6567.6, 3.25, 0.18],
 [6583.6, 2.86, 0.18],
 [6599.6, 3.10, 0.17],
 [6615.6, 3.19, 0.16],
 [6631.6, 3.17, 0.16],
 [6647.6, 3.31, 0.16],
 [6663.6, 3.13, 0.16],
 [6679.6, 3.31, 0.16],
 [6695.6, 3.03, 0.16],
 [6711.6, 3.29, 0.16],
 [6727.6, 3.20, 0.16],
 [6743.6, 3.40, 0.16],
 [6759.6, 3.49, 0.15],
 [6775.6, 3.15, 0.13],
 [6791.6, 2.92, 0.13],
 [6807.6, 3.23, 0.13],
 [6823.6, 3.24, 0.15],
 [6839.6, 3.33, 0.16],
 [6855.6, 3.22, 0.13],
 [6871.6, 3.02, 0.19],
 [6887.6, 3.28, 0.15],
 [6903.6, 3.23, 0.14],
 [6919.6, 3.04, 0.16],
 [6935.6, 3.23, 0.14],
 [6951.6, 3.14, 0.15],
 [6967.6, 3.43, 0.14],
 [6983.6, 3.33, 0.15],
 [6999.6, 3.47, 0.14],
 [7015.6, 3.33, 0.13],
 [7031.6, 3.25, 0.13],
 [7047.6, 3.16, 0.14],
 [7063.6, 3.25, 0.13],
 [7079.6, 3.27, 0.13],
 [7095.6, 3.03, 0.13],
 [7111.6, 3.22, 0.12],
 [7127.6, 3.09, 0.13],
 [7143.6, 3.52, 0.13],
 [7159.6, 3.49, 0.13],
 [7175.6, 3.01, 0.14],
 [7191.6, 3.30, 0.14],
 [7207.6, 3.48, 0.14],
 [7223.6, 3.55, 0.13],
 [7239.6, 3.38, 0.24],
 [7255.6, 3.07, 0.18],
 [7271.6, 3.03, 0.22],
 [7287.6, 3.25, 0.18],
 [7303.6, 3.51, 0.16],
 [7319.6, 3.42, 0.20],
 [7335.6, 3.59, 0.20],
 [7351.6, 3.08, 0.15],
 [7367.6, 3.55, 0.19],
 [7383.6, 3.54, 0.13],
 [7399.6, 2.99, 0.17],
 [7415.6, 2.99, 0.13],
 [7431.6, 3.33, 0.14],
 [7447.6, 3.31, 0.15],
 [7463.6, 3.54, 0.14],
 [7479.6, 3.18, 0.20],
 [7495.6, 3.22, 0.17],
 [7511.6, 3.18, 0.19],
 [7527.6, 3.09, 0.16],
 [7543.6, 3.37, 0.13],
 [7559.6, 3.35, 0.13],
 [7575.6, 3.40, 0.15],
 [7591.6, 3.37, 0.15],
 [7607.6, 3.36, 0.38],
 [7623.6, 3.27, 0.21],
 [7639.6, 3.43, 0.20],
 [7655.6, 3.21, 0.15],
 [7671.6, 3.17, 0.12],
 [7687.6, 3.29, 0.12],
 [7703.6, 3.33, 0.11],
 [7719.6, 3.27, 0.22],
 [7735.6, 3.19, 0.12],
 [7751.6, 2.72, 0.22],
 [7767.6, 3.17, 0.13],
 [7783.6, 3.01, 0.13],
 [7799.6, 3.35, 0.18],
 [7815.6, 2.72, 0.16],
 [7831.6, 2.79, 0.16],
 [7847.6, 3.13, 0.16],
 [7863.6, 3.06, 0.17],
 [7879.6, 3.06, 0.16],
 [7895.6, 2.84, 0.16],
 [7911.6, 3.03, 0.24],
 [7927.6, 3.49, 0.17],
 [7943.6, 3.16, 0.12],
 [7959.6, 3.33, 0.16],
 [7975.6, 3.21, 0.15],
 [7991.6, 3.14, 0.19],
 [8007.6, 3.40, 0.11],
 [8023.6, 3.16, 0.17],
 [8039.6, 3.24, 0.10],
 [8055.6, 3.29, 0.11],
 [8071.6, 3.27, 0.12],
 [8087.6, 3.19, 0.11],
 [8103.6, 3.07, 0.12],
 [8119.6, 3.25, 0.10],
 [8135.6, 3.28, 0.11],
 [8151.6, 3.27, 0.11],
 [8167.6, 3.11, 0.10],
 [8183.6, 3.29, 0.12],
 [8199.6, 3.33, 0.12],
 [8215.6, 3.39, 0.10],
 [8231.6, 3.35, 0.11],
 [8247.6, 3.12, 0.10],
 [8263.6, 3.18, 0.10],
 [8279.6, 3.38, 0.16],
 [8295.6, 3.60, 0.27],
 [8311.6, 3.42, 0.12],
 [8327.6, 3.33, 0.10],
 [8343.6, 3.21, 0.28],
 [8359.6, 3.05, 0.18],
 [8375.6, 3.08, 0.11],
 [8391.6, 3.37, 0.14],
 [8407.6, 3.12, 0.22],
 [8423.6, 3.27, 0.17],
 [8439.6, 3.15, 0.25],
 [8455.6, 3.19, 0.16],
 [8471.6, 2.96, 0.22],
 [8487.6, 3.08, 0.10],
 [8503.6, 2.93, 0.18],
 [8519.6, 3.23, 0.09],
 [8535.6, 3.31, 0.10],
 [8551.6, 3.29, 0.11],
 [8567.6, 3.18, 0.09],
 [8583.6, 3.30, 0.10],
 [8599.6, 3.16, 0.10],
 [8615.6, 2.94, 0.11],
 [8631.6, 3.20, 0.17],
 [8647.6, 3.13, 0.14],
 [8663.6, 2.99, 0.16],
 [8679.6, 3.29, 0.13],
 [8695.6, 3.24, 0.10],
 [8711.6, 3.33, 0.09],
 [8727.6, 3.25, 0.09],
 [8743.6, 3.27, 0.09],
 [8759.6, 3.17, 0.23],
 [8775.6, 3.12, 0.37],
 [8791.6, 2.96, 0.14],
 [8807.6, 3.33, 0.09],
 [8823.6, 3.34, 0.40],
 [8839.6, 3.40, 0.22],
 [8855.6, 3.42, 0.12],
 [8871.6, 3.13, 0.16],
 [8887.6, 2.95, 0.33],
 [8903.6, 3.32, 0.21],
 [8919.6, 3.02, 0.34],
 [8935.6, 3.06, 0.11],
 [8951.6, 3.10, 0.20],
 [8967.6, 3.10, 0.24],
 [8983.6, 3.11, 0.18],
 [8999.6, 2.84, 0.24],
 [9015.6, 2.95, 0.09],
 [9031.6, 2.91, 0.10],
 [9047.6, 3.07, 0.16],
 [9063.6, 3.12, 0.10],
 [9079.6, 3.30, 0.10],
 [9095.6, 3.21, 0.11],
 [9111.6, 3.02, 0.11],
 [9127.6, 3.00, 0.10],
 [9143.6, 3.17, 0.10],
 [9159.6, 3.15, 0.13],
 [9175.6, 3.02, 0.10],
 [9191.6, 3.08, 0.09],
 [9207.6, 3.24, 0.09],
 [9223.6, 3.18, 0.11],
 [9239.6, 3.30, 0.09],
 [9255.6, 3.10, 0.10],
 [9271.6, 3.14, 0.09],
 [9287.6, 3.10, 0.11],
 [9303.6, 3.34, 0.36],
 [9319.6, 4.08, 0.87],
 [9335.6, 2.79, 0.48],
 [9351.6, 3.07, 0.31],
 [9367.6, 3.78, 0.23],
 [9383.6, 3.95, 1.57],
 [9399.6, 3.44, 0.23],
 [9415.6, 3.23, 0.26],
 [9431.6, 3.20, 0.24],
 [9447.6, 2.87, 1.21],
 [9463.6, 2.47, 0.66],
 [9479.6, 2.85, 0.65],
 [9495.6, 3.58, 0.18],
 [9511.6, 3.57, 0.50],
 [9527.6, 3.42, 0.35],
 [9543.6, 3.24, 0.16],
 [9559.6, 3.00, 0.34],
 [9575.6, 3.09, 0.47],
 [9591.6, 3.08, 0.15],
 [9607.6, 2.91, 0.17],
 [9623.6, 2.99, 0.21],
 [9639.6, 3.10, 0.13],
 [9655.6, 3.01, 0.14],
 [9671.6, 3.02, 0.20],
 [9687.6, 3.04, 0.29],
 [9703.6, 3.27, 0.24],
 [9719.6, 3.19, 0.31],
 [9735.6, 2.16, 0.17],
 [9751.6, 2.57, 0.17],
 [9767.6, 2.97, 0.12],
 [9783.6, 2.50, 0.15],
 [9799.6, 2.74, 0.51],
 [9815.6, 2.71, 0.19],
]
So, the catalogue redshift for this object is 0.257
